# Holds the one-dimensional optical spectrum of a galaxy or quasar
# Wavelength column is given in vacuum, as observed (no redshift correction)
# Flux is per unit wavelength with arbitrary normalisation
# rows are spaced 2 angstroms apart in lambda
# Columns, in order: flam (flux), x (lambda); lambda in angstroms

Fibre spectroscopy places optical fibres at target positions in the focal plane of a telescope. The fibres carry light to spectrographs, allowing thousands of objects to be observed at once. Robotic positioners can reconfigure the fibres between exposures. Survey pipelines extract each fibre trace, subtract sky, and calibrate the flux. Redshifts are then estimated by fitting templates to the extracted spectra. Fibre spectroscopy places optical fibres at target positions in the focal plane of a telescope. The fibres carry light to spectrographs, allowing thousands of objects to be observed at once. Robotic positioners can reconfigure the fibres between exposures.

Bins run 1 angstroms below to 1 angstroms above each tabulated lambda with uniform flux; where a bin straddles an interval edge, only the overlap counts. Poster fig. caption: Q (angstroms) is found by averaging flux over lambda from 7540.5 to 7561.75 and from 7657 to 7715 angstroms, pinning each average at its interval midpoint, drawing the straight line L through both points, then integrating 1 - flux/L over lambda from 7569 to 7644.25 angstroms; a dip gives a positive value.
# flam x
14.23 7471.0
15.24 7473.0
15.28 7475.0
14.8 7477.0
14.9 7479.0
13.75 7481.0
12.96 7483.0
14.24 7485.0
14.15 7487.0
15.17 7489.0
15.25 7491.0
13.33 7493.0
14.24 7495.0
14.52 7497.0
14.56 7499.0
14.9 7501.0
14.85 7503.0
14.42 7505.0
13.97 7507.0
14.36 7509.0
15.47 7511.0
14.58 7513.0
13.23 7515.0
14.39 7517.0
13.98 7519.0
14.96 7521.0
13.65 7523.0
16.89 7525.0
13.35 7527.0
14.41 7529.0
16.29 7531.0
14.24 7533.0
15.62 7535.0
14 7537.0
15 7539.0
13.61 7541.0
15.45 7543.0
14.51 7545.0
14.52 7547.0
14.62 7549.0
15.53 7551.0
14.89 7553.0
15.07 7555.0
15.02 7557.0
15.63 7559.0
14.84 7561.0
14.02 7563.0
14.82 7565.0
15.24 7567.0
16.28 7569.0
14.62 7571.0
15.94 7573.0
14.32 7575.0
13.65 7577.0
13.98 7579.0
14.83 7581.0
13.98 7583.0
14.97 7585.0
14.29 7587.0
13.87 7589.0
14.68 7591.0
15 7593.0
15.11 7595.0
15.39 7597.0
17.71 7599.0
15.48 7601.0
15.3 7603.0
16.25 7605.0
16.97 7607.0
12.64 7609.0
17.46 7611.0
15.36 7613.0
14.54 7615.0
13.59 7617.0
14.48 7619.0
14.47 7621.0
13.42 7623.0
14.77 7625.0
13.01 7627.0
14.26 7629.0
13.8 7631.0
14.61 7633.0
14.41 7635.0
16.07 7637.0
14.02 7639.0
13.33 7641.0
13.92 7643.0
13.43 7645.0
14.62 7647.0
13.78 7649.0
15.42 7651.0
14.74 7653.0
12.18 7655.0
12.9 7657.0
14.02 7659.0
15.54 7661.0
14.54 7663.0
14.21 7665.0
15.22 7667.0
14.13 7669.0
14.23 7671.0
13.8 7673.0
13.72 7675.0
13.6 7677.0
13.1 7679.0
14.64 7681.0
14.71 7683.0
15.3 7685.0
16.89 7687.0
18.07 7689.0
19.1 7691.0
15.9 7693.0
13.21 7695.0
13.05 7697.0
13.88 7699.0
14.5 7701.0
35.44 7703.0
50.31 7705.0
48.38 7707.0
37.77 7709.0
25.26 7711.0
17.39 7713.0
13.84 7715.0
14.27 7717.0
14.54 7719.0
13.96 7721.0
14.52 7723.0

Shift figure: 8.4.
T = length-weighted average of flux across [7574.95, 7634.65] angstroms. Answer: 14.7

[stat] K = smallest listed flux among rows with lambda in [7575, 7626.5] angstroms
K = 12.64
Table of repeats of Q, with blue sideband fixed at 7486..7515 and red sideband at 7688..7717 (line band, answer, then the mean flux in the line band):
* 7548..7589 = 6.5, 14.8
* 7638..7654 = 5.3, 14.2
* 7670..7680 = 3.9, 13.7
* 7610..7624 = 3.6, 14.8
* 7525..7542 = 1.4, 14.7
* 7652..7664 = 4.3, 14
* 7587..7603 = 3.0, 15.3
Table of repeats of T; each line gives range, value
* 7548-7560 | 15.1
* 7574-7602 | 14.8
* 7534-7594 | 14.8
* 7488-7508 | 14.5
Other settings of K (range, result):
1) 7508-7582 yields 13.23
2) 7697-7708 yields 13.05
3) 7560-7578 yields 13.65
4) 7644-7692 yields 12.18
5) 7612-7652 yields 13.01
